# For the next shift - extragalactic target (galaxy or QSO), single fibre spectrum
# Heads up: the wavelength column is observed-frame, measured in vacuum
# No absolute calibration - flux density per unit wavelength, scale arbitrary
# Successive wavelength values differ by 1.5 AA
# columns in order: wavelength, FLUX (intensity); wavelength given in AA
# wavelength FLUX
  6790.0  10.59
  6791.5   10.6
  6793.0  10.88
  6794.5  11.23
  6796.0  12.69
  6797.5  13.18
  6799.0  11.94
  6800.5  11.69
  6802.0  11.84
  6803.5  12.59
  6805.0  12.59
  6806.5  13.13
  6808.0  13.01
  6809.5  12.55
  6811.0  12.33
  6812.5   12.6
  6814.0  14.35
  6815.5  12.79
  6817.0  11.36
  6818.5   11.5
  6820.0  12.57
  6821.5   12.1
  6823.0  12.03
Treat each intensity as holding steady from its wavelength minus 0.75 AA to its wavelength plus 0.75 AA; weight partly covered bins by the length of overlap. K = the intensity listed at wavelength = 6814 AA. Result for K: 14.35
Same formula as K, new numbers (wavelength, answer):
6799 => 11.94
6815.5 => 12.79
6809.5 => 12.55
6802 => 11.84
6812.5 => 12.6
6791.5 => 10.6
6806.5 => 13.13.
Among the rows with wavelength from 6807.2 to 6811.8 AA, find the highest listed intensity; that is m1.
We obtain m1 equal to 13.01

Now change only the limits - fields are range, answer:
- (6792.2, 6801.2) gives 13.18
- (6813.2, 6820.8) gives 14.35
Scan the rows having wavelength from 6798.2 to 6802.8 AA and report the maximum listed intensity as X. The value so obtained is 11.94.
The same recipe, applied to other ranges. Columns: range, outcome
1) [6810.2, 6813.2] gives 12.6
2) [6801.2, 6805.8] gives 12.59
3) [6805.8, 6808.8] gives 13.13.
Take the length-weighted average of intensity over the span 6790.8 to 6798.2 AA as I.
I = 11.7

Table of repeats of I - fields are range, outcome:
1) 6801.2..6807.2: 12.5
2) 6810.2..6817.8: 12.7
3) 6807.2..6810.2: 12.8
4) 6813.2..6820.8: 12.5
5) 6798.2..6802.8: 11.8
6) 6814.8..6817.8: 12.1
